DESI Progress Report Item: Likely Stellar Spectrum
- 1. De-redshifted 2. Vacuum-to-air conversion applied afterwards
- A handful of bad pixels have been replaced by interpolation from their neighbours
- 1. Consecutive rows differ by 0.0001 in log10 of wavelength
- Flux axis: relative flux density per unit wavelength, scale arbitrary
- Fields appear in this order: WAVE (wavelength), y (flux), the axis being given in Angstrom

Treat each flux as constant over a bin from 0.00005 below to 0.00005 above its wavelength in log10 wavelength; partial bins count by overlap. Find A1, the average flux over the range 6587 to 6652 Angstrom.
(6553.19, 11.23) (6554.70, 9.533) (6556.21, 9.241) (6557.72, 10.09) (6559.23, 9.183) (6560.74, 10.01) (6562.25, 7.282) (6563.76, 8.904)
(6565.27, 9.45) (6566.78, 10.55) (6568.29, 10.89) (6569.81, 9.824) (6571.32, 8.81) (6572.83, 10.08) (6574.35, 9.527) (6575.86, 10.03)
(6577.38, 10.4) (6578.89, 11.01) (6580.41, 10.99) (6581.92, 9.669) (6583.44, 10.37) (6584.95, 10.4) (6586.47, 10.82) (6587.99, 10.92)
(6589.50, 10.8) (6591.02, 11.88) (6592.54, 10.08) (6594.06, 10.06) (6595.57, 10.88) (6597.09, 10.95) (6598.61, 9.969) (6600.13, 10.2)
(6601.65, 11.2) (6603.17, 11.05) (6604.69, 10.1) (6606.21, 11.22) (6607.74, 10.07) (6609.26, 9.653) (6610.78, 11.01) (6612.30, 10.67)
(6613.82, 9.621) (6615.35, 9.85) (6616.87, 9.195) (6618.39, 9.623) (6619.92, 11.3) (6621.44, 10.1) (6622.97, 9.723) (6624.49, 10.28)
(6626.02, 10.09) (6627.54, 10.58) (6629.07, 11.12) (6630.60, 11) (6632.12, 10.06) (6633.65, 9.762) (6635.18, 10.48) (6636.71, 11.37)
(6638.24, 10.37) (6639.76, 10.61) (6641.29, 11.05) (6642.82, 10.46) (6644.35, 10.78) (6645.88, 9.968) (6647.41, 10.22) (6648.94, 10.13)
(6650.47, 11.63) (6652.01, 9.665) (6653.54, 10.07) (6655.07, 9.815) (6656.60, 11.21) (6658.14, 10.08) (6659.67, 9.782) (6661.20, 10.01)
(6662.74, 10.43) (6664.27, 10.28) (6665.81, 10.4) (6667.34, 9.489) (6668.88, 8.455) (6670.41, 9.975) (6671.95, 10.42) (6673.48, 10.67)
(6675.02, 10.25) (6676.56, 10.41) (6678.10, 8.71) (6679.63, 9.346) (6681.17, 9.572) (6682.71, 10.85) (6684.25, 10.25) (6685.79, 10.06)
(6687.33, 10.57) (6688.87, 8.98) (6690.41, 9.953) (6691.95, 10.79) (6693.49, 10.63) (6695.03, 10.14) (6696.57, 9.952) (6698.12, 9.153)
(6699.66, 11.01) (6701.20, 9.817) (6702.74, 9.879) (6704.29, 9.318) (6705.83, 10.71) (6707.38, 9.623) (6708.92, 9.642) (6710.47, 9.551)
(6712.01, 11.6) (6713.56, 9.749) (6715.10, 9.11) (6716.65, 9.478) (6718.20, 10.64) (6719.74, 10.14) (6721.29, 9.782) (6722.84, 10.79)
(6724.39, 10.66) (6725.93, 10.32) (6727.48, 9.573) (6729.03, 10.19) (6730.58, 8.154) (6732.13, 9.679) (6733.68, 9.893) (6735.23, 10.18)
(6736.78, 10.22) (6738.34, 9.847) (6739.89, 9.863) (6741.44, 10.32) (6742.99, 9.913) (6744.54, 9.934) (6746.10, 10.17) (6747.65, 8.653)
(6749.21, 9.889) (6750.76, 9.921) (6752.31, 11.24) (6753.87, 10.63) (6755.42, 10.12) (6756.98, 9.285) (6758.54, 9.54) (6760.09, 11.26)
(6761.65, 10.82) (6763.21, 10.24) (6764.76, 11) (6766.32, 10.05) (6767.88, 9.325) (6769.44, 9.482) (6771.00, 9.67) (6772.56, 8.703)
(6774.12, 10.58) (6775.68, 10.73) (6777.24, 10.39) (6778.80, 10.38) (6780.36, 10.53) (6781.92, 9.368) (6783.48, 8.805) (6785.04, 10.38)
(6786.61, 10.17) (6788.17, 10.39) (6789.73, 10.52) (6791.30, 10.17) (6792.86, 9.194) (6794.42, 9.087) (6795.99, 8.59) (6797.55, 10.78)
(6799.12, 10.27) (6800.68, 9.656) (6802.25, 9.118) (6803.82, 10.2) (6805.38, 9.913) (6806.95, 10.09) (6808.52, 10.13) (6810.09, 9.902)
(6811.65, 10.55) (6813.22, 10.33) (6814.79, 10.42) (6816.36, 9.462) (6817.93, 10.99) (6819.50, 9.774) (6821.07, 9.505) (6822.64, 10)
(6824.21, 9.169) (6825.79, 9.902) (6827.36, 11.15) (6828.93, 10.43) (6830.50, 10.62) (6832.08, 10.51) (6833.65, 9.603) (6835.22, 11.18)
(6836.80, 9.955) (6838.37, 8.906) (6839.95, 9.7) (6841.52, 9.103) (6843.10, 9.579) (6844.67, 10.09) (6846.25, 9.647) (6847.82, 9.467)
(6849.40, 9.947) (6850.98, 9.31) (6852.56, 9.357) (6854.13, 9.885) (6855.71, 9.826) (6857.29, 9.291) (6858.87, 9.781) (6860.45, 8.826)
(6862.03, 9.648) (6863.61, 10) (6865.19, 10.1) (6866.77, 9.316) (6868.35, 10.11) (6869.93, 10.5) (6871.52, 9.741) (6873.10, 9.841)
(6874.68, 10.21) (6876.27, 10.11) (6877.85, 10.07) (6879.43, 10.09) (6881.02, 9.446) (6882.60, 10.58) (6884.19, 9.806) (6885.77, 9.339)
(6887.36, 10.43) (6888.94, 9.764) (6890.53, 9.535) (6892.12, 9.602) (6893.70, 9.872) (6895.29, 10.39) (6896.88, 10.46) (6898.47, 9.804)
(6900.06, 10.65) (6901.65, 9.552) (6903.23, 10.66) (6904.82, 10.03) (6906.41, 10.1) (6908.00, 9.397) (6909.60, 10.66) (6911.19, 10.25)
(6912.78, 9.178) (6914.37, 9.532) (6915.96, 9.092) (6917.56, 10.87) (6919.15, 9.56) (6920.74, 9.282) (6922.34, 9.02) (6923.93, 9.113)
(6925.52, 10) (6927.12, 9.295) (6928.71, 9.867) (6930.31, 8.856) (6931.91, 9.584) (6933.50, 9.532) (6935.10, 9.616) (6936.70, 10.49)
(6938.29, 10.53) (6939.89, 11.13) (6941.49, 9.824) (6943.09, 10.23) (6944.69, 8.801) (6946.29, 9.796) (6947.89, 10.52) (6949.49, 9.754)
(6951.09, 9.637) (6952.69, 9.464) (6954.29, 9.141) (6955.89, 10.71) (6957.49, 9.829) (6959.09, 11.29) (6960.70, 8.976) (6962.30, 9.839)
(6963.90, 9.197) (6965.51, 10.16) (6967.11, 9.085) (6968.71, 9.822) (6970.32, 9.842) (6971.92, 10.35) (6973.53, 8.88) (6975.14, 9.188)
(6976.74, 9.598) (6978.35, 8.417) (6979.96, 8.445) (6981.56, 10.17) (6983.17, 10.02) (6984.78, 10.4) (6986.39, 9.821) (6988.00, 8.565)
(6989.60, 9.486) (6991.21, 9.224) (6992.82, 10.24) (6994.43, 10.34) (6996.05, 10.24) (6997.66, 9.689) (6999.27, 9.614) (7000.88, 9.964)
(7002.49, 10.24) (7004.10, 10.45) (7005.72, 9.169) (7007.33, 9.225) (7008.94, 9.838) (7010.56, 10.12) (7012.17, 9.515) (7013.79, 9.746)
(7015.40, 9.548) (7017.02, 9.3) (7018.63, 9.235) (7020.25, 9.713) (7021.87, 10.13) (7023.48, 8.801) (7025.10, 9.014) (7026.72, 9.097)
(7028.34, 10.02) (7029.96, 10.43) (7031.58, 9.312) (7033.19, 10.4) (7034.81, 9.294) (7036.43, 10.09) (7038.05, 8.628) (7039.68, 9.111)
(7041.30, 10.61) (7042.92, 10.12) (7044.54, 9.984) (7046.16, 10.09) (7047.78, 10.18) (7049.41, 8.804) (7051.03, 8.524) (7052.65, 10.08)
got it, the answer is 10.5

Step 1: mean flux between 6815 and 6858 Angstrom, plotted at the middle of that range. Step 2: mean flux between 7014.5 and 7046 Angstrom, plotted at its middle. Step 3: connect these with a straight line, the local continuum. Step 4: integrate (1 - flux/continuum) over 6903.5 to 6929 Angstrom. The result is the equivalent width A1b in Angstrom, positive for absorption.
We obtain 0.1 Angstrom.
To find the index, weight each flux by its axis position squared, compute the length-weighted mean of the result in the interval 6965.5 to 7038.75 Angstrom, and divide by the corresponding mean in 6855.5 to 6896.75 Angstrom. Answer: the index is 1.01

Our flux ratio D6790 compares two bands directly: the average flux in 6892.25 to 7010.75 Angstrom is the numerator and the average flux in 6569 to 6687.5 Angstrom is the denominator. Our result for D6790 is 0.95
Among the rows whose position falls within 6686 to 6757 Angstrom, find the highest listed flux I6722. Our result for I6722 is 11.6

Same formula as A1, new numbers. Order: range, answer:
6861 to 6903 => 9.96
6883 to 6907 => 10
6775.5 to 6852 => 9.95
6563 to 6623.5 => 10.3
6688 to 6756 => 10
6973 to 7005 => 9.65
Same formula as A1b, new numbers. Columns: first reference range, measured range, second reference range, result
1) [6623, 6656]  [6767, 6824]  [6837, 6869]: -0.6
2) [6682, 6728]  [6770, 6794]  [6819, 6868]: -0.1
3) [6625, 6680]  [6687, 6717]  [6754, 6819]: 0.6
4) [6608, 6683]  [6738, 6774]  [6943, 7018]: 0.1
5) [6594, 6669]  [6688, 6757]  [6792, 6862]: 0.8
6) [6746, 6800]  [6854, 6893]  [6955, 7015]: 0.2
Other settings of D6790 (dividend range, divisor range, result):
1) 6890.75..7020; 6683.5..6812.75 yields 0.98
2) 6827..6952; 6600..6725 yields 0.97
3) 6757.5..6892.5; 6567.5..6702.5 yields 0.97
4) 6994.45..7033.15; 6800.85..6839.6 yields 0.96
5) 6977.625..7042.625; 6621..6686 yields 0.94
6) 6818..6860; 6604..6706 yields 0.97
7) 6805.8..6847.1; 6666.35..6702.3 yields 1.00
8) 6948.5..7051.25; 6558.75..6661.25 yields 0.94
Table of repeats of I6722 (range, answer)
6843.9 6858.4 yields 10.09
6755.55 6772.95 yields 11.26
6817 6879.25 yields 11.18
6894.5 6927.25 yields 10.87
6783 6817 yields 10.78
